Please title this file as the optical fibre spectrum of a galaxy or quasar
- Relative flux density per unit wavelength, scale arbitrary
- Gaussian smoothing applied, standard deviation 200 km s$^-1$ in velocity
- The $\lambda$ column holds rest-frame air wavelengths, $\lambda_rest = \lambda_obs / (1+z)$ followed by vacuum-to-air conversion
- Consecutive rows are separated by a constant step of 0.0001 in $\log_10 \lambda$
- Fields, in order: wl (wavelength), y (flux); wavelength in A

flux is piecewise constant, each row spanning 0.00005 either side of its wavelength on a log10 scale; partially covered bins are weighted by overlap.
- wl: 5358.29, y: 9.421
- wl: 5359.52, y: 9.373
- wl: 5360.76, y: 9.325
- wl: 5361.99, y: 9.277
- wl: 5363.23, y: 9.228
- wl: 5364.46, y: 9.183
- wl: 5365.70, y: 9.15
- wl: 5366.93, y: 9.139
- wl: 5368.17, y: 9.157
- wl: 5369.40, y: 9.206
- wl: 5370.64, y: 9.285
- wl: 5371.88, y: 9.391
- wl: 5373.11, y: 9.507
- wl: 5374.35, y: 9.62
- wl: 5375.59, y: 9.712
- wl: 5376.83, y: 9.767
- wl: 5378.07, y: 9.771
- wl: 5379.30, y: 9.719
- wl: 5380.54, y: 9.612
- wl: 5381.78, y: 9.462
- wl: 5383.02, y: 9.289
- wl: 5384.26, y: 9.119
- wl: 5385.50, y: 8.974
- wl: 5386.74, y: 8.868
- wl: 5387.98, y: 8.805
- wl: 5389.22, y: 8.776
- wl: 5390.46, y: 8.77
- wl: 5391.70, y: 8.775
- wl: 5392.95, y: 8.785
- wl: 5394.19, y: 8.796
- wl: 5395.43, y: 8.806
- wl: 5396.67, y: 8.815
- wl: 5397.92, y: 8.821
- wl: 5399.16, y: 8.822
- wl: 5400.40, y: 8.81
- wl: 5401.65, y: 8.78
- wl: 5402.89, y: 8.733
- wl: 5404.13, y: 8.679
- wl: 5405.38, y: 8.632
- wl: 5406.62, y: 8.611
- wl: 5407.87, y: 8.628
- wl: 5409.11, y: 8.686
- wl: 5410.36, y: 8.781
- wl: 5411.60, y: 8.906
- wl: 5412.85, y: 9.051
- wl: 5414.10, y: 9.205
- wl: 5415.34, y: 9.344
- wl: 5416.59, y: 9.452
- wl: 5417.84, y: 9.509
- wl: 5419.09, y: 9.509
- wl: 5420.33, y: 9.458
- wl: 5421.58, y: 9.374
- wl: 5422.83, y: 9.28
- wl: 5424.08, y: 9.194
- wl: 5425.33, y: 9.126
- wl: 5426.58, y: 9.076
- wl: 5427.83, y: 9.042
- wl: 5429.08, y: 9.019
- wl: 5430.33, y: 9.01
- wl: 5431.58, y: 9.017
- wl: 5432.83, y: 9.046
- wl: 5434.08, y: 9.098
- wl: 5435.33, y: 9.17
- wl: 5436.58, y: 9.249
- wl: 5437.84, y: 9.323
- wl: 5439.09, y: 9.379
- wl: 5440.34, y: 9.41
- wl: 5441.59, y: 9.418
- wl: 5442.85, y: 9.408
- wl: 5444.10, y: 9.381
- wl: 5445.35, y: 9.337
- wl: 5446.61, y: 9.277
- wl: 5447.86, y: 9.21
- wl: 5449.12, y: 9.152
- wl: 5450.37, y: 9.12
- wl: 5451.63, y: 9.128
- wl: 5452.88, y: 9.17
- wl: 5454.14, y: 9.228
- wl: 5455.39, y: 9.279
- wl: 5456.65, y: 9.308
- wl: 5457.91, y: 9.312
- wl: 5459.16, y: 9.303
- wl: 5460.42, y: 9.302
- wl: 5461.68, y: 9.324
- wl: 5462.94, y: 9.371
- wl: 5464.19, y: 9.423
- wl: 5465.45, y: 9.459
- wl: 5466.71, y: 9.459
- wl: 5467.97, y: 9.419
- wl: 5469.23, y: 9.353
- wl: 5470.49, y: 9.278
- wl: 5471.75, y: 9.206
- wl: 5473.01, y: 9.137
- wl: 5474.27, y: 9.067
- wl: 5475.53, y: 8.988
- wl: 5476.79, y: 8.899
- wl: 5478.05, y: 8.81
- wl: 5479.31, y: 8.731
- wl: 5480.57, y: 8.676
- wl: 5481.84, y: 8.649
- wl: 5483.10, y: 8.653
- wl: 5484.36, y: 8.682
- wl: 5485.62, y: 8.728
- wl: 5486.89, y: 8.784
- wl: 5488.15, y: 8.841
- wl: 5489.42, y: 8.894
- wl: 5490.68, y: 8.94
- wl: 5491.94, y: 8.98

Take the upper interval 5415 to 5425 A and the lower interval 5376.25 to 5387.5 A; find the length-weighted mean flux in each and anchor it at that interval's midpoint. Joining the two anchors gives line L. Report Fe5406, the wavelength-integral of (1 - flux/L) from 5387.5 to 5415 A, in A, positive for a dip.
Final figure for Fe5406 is 1.7 A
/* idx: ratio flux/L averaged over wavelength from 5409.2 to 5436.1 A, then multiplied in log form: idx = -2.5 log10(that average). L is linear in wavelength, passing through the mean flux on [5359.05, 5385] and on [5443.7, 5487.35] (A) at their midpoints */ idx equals 0.01 mag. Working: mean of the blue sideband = 9.39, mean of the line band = 9.17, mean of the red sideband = 9.13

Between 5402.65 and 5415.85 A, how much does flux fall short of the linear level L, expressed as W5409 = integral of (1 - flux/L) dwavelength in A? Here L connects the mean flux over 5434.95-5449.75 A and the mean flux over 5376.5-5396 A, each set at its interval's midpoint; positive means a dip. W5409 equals 0.5 A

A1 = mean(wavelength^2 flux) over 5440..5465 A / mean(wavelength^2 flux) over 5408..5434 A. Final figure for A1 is 1.03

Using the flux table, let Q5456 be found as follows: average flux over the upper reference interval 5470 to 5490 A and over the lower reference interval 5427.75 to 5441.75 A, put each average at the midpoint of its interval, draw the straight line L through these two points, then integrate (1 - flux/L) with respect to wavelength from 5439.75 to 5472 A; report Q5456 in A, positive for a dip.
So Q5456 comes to -1.0 A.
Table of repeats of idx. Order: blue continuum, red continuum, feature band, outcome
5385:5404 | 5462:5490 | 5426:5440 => -0.03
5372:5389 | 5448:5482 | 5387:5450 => 0.03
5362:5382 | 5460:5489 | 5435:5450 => -0.02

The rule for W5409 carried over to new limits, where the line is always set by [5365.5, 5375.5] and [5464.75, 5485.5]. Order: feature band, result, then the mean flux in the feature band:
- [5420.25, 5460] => -0.4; 9.22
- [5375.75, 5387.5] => -0.1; 9.4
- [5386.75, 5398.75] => 0.6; 8.8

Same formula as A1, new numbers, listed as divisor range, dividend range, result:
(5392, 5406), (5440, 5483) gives 1.07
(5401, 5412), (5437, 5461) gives 1.08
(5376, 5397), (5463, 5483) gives 1.03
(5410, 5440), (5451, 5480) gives 1.02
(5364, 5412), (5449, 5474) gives 1.05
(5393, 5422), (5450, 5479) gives 1.05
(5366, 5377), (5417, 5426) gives 1.01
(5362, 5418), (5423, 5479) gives 1.04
